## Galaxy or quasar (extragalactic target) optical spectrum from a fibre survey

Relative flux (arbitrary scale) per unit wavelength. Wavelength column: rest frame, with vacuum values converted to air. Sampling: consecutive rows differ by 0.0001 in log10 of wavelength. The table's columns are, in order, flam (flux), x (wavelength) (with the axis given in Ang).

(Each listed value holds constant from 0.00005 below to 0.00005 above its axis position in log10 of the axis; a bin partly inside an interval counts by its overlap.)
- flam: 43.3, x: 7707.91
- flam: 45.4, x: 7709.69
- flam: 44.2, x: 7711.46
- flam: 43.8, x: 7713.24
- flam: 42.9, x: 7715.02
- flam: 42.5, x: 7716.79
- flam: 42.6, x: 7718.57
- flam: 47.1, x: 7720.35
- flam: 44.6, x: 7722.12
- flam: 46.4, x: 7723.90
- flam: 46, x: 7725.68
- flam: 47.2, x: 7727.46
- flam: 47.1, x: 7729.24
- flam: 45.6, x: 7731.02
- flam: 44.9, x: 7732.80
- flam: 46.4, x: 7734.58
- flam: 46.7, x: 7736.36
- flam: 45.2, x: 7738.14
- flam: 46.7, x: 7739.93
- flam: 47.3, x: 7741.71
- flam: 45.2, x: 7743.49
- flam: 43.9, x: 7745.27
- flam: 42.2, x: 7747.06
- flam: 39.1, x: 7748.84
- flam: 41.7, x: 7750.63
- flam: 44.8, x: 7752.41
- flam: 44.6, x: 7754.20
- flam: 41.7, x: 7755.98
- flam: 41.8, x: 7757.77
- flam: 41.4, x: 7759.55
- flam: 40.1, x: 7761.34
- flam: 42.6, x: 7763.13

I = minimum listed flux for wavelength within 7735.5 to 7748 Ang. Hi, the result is 42.2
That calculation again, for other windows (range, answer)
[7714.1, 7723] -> 42.5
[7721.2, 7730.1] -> 44.6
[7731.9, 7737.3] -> 44.9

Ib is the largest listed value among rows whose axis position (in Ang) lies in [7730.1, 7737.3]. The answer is 46.7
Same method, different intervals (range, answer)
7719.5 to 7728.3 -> 47.2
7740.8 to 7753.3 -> 47.3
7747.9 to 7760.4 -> 44.8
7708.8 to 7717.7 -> 45.4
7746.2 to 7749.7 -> 42.2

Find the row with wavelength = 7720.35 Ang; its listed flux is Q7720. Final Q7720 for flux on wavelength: 47.1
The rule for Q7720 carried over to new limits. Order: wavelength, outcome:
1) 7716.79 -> 42.5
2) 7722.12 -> 44.6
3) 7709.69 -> 45.4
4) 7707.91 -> 43.3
